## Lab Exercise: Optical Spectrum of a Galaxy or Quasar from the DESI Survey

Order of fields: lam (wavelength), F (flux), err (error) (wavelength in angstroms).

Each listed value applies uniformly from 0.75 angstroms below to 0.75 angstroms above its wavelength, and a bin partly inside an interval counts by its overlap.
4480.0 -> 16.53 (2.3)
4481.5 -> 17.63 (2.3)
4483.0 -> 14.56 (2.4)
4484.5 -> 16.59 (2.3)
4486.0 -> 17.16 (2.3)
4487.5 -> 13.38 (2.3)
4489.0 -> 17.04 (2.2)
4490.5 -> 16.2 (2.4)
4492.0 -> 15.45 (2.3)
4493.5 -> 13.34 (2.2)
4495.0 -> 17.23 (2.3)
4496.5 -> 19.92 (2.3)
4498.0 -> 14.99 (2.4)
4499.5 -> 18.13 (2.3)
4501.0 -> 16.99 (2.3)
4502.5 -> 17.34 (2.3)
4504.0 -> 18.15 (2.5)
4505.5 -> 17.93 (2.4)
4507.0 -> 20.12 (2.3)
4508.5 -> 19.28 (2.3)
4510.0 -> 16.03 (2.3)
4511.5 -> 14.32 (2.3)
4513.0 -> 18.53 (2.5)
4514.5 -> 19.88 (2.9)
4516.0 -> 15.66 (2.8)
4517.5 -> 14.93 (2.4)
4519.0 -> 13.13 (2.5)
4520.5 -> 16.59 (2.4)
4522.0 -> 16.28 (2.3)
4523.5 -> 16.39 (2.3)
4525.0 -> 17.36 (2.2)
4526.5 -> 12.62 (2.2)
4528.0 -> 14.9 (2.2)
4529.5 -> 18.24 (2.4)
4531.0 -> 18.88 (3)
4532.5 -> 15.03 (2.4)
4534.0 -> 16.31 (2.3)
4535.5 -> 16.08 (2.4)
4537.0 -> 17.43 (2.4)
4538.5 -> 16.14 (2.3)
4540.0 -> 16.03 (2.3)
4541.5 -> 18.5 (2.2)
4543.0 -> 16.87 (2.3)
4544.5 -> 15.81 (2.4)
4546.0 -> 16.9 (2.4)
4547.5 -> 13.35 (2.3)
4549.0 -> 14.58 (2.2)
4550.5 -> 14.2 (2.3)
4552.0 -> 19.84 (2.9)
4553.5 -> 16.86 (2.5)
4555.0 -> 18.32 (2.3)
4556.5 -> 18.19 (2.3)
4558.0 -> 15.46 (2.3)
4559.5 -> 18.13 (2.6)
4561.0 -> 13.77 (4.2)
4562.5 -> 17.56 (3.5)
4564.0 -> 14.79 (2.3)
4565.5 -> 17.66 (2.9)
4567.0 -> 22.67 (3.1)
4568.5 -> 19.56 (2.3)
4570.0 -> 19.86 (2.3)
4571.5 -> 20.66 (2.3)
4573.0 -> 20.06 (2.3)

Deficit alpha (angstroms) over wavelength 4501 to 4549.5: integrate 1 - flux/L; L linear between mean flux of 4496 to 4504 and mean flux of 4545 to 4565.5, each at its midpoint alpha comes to 1.1 angstroms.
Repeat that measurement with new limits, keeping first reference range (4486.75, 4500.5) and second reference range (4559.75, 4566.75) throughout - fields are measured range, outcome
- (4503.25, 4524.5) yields -0.8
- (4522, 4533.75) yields 0.1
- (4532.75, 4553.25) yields 0.2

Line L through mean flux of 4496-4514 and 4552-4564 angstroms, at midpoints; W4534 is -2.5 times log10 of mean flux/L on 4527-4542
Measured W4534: 0.04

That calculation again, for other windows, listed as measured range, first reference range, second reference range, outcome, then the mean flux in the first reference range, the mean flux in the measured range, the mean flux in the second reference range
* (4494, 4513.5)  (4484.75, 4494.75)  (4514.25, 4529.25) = -0.125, 15.6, 17.5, 15.7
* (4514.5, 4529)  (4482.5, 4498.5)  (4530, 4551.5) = 0.037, 16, 15.6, 16.2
